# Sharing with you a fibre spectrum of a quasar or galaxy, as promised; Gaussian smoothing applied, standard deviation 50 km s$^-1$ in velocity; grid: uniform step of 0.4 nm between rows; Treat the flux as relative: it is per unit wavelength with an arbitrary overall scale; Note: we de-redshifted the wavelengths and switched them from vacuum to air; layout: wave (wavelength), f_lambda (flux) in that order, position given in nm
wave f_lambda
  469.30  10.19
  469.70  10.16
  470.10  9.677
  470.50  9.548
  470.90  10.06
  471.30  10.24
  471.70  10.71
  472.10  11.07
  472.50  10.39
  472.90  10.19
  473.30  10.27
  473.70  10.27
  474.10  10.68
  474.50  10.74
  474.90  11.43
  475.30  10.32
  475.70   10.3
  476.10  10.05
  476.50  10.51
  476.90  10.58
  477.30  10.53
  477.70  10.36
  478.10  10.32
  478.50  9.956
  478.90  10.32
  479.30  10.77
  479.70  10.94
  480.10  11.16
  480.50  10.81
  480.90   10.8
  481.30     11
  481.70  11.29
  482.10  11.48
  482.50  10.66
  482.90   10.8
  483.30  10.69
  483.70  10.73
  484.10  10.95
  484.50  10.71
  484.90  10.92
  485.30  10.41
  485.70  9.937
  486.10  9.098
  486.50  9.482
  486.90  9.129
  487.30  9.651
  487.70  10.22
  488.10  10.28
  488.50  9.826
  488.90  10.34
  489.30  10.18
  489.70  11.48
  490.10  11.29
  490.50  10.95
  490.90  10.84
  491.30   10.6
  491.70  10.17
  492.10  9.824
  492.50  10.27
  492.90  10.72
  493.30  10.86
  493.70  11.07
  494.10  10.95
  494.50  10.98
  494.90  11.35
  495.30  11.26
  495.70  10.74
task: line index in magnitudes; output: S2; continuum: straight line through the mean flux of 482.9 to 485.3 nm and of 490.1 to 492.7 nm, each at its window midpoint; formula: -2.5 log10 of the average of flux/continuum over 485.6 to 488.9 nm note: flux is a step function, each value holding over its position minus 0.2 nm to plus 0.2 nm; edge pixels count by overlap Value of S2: 0.10 mag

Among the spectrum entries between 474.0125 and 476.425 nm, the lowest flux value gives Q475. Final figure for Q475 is 10.05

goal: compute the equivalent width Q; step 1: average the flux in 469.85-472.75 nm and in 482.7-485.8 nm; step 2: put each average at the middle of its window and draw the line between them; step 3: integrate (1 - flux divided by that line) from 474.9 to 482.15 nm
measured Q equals -0.114 nm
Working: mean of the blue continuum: 10.2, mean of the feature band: 10.6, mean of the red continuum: 10.7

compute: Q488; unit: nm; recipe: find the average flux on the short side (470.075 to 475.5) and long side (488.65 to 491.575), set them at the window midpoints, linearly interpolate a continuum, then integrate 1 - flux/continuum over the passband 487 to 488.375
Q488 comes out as 0.10 nm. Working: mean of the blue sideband 10.4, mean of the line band 9.97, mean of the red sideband 10.8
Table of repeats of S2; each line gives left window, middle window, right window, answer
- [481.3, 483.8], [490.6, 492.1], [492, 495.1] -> 0.04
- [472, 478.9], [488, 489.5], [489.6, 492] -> 0.06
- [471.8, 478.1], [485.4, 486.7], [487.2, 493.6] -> 0.10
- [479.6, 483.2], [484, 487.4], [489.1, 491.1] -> 0.10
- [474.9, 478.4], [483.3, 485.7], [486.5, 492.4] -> -0.03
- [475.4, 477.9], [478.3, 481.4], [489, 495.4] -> -0.02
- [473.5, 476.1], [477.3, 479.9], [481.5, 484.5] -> 0.03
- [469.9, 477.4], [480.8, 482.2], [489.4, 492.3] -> -0.06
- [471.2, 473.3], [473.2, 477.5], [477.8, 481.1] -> 0.00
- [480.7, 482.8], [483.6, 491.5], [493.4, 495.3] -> 0.07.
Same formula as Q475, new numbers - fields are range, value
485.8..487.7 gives 9.098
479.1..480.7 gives 10.77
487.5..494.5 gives 9.824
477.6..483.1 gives 9.956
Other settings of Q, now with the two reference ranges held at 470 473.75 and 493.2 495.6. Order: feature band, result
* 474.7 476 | -0.032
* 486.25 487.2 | 0.129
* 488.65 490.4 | 0.015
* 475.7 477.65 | 0.006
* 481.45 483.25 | -0.066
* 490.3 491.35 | 0.011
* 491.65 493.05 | 0.097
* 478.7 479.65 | -0.008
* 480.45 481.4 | -0.025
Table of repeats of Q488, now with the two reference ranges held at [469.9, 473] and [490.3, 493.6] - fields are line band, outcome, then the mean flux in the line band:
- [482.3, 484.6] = -0.075 nm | 10.8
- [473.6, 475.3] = -0.078 nm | 10.8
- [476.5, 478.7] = -0.007 nm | 10.4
